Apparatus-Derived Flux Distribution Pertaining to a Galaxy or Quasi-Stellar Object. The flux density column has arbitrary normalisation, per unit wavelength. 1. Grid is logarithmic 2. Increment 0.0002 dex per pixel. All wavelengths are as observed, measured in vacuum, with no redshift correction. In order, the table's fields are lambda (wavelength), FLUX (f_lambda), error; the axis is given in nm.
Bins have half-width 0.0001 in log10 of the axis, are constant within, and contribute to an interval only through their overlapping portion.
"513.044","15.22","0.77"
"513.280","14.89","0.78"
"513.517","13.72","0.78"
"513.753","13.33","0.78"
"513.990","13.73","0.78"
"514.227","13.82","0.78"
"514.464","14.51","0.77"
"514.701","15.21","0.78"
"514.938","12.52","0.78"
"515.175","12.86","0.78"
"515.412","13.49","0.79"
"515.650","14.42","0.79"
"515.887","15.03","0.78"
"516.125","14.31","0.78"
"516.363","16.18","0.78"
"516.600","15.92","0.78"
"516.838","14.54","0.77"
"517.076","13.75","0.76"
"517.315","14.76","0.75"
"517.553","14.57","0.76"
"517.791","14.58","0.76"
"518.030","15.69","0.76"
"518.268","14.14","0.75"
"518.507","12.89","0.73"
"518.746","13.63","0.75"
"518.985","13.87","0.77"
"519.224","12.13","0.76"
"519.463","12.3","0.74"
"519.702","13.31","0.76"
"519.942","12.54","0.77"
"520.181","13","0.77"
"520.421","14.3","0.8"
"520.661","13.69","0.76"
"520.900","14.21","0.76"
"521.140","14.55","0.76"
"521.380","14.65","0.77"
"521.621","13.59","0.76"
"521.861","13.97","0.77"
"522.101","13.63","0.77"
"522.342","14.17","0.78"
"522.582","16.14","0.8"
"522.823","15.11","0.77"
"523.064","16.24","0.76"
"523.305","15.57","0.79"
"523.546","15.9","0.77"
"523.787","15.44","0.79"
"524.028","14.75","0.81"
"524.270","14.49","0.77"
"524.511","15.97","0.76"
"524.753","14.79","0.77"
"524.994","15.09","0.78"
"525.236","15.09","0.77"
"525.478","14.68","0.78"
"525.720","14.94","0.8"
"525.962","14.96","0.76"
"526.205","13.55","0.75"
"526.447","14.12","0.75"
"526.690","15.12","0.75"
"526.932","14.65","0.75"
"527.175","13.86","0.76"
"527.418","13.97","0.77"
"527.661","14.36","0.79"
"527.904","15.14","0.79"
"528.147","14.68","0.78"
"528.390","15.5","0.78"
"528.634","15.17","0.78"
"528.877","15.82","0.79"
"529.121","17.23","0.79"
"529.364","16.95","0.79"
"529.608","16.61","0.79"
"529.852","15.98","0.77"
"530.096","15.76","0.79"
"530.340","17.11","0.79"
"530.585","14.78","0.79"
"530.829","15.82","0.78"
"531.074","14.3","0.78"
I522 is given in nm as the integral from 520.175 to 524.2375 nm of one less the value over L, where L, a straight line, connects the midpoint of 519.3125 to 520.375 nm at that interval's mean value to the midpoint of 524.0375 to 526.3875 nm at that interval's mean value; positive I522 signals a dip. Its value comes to -0.28 nm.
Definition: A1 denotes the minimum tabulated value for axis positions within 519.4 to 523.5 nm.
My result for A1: 12.3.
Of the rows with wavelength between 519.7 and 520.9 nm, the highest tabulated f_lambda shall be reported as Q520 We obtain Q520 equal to 14.3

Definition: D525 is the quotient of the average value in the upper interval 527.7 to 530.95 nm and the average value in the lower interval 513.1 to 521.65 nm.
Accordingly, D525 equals 1.13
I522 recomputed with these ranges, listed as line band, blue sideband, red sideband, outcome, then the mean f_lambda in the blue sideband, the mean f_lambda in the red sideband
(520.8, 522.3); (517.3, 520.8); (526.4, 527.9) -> -0.02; 13.7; 14.4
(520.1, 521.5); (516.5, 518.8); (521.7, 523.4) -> 0.06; 14.5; 14.9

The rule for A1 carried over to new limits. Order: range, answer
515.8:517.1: 13.75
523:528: 13.55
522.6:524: 15.11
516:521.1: 12.13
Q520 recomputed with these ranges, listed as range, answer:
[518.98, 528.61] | 16.24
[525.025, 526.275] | 15.09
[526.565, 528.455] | 15.5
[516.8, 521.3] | 15.69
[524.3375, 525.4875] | 15.97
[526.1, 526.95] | 15.12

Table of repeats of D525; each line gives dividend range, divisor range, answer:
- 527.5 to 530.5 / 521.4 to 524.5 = 1.06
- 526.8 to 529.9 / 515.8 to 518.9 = 1.05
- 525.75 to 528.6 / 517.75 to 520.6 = 1.08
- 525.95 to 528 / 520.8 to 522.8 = 1.00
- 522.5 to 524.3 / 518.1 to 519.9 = 1.17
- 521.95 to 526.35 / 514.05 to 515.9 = 1.08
